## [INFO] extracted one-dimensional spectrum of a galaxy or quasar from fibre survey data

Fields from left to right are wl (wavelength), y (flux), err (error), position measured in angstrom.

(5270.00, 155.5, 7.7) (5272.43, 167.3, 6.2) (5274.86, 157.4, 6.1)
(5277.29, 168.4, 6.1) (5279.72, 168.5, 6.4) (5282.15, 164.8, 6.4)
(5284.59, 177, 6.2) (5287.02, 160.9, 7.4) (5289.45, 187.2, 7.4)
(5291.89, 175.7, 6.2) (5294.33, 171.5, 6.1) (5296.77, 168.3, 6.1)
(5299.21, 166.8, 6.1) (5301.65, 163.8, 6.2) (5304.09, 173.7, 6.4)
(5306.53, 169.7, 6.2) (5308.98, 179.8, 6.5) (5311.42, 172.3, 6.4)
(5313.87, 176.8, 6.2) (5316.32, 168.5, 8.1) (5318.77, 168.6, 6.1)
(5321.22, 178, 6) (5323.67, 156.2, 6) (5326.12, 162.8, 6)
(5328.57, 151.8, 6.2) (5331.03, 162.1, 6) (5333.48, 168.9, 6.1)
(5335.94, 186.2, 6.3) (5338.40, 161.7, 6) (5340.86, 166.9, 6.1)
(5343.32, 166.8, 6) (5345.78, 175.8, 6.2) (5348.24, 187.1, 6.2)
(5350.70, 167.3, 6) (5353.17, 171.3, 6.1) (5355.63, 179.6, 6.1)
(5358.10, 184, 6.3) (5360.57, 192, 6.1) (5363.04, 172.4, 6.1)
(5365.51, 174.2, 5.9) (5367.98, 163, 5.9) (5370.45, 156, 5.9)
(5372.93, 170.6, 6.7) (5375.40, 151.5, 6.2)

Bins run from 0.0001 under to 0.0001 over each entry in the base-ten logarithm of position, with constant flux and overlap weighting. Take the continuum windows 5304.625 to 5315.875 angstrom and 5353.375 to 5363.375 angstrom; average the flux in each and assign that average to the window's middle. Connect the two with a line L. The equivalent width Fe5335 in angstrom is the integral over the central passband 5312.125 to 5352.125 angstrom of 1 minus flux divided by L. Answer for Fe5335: 1.9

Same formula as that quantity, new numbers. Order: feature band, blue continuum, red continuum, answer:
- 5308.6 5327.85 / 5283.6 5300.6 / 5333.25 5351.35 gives 0.4 angstrom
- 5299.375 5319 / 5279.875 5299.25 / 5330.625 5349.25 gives 0.0 angstrom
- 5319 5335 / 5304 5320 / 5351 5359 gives 0.9 angstrom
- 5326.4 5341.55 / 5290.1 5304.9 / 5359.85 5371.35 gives 0.4 angstrom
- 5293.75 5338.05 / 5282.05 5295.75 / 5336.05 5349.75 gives 1.0 angstrom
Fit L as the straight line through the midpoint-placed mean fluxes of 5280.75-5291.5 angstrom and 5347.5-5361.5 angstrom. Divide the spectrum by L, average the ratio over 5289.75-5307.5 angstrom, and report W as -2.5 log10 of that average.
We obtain 0.02 mag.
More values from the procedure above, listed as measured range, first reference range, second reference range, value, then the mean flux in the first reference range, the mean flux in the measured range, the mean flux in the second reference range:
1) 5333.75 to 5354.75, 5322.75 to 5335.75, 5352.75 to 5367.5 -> -0.02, 163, 173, 179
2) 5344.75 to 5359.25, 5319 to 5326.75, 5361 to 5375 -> -0.06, 166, 178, 168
